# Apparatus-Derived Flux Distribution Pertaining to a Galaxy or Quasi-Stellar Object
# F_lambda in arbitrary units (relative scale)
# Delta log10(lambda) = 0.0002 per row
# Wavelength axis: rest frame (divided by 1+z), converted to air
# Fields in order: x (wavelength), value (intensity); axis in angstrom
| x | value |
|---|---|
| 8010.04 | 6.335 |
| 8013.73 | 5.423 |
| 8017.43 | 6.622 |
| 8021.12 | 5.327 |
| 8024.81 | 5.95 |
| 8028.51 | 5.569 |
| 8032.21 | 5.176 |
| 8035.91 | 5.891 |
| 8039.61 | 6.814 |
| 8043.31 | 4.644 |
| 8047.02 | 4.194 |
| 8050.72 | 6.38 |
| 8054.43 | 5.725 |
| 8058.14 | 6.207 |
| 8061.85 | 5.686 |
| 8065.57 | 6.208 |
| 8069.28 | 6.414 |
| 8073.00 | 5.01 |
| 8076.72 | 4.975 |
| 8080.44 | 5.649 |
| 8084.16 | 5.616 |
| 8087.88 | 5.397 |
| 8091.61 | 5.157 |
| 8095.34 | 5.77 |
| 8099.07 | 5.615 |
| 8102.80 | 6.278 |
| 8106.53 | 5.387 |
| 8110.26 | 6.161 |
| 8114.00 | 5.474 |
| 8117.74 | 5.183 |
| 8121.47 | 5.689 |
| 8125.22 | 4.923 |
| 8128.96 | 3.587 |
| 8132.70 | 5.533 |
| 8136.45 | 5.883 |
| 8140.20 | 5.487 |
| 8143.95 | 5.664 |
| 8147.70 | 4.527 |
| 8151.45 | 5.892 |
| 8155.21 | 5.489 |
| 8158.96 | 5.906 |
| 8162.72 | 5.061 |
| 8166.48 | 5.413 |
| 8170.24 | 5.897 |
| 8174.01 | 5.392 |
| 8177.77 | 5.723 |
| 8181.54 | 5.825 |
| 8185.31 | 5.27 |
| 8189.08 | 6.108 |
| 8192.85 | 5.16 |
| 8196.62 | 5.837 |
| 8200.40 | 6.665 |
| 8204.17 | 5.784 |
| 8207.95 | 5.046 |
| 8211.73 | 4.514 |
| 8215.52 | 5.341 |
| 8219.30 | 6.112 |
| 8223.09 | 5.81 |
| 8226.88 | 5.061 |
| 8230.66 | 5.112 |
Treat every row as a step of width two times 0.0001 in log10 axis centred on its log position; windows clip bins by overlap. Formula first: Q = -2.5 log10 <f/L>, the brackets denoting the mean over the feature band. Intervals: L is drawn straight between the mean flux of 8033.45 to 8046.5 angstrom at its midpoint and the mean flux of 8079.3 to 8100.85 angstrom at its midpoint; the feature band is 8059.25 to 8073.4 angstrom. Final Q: -0.071 mag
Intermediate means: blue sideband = 5.59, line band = 5.93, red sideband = 5.53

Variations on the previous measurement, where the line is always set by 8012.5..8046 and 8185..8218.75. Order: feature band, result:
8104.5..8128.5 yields 0.05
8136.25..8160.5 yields 0.01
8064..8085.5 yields 0.00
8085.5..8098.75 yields 0.03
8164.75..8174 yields 0.00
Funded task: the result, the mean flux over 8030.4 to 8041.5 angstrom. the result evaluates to 5.96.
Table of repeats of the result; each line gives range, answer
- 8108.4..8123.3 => 5.63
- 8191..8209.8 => 5.7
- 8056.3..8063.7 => 5.95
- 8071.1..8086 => 5.31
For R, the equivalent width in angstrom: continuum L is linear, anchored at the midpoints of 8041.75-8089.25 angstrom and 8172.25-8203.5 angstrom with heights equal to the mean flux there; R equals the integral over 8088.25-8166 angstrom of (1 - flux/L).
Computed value 3.0 angstrom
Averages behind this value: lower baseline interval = 5.55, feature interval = 5.43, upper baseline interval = 5.75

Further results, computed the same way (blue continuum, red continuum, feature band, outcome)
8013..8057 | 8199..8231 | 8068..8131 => 2.03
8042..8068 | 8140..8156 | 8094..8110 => -0.86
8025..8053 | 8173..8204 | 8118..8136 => 2.05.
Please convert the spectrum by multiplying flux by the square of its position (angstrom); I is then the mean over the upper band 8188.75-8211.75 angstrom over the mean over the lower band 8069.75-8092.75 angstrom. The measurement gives 1.1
